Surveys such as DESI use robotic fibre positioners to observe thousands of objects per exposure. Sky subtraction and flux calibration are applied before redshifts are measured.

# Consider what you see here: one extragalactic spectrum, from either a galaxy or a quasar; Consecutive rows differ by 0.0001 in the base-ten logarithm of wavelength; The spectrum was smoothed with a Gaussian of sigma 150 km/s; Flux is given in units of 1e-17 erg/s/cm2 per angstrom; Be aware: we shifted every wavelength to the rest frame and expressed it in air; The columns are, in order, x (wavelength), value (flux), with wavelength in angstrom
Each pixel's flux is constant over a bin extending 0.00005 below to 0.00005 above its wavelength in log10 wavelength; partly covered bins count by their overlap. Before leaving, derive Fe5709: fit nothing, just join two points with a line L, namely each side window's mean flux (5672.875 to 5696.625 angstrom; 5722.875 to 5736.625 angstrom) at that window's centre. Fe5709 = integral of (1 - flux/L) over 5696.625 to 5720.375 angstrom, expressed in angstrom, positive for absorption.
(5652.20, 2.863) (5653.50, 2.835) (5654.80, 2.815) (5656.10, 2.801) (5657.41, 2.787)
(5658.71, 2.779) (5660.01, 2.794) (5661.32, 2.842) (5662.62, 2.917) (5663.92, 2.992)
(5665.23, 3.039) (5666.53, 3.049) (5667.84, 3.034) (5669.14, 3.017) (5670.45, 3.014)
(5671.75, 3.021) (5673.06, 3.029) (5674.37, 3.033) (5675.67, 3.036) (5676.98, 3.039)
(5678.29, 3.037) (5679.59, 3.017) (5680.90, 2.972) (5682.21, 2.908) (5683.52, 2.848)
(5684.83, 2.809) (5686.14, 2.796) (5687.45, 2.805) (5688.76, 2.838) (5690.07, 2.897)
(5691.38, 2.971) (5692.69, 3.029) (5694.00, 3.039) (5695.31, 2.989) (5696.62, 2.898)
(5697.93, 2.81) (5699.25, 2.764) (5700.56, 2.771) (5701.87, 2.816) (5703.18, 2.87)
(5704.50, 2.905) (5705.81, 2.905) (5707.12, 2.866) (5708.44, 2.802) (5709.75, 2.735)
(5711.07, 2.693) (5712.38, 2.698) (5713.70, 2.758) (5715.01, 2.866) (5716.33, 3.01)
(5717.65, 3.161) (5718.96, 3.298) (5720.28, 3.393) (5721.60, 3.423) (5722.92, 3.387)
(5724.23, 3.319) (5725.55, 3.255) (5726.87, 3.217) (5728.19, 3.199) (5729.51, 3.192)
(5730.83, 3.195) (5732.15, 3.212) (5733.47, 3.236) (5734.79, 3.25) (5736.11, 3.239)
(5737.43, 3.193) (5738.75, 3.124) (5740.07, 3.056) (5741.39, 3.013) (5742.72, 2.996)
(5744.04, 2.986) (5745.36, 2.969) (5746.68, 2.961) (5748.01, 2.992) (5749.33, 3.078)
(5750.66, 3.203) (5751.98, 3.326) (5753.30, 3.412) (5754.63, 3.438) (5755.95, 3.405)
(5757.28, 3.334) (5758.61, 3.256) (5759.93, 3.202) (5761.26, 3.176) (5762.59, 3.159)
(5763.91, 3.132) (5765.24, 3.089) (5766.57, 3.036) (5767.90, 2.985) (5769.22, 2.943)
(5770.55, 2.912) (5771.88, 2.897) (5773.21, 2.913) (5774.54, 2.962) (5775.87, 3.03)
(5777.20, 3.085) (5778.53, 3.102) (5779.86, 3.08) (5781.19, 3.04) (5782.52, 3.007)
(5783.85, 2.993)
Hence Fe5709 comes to 1.7 angstrom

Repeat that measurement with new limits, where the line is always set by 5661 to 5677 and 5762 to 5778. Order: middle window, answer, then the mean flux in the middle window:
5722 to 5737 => -1.2 angstrom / 3.25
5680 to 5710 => 1.3 angstrom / 2.87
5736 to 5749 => -0.1 angstrom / 3.05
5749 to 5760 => -1.1 angstrom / 3.31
